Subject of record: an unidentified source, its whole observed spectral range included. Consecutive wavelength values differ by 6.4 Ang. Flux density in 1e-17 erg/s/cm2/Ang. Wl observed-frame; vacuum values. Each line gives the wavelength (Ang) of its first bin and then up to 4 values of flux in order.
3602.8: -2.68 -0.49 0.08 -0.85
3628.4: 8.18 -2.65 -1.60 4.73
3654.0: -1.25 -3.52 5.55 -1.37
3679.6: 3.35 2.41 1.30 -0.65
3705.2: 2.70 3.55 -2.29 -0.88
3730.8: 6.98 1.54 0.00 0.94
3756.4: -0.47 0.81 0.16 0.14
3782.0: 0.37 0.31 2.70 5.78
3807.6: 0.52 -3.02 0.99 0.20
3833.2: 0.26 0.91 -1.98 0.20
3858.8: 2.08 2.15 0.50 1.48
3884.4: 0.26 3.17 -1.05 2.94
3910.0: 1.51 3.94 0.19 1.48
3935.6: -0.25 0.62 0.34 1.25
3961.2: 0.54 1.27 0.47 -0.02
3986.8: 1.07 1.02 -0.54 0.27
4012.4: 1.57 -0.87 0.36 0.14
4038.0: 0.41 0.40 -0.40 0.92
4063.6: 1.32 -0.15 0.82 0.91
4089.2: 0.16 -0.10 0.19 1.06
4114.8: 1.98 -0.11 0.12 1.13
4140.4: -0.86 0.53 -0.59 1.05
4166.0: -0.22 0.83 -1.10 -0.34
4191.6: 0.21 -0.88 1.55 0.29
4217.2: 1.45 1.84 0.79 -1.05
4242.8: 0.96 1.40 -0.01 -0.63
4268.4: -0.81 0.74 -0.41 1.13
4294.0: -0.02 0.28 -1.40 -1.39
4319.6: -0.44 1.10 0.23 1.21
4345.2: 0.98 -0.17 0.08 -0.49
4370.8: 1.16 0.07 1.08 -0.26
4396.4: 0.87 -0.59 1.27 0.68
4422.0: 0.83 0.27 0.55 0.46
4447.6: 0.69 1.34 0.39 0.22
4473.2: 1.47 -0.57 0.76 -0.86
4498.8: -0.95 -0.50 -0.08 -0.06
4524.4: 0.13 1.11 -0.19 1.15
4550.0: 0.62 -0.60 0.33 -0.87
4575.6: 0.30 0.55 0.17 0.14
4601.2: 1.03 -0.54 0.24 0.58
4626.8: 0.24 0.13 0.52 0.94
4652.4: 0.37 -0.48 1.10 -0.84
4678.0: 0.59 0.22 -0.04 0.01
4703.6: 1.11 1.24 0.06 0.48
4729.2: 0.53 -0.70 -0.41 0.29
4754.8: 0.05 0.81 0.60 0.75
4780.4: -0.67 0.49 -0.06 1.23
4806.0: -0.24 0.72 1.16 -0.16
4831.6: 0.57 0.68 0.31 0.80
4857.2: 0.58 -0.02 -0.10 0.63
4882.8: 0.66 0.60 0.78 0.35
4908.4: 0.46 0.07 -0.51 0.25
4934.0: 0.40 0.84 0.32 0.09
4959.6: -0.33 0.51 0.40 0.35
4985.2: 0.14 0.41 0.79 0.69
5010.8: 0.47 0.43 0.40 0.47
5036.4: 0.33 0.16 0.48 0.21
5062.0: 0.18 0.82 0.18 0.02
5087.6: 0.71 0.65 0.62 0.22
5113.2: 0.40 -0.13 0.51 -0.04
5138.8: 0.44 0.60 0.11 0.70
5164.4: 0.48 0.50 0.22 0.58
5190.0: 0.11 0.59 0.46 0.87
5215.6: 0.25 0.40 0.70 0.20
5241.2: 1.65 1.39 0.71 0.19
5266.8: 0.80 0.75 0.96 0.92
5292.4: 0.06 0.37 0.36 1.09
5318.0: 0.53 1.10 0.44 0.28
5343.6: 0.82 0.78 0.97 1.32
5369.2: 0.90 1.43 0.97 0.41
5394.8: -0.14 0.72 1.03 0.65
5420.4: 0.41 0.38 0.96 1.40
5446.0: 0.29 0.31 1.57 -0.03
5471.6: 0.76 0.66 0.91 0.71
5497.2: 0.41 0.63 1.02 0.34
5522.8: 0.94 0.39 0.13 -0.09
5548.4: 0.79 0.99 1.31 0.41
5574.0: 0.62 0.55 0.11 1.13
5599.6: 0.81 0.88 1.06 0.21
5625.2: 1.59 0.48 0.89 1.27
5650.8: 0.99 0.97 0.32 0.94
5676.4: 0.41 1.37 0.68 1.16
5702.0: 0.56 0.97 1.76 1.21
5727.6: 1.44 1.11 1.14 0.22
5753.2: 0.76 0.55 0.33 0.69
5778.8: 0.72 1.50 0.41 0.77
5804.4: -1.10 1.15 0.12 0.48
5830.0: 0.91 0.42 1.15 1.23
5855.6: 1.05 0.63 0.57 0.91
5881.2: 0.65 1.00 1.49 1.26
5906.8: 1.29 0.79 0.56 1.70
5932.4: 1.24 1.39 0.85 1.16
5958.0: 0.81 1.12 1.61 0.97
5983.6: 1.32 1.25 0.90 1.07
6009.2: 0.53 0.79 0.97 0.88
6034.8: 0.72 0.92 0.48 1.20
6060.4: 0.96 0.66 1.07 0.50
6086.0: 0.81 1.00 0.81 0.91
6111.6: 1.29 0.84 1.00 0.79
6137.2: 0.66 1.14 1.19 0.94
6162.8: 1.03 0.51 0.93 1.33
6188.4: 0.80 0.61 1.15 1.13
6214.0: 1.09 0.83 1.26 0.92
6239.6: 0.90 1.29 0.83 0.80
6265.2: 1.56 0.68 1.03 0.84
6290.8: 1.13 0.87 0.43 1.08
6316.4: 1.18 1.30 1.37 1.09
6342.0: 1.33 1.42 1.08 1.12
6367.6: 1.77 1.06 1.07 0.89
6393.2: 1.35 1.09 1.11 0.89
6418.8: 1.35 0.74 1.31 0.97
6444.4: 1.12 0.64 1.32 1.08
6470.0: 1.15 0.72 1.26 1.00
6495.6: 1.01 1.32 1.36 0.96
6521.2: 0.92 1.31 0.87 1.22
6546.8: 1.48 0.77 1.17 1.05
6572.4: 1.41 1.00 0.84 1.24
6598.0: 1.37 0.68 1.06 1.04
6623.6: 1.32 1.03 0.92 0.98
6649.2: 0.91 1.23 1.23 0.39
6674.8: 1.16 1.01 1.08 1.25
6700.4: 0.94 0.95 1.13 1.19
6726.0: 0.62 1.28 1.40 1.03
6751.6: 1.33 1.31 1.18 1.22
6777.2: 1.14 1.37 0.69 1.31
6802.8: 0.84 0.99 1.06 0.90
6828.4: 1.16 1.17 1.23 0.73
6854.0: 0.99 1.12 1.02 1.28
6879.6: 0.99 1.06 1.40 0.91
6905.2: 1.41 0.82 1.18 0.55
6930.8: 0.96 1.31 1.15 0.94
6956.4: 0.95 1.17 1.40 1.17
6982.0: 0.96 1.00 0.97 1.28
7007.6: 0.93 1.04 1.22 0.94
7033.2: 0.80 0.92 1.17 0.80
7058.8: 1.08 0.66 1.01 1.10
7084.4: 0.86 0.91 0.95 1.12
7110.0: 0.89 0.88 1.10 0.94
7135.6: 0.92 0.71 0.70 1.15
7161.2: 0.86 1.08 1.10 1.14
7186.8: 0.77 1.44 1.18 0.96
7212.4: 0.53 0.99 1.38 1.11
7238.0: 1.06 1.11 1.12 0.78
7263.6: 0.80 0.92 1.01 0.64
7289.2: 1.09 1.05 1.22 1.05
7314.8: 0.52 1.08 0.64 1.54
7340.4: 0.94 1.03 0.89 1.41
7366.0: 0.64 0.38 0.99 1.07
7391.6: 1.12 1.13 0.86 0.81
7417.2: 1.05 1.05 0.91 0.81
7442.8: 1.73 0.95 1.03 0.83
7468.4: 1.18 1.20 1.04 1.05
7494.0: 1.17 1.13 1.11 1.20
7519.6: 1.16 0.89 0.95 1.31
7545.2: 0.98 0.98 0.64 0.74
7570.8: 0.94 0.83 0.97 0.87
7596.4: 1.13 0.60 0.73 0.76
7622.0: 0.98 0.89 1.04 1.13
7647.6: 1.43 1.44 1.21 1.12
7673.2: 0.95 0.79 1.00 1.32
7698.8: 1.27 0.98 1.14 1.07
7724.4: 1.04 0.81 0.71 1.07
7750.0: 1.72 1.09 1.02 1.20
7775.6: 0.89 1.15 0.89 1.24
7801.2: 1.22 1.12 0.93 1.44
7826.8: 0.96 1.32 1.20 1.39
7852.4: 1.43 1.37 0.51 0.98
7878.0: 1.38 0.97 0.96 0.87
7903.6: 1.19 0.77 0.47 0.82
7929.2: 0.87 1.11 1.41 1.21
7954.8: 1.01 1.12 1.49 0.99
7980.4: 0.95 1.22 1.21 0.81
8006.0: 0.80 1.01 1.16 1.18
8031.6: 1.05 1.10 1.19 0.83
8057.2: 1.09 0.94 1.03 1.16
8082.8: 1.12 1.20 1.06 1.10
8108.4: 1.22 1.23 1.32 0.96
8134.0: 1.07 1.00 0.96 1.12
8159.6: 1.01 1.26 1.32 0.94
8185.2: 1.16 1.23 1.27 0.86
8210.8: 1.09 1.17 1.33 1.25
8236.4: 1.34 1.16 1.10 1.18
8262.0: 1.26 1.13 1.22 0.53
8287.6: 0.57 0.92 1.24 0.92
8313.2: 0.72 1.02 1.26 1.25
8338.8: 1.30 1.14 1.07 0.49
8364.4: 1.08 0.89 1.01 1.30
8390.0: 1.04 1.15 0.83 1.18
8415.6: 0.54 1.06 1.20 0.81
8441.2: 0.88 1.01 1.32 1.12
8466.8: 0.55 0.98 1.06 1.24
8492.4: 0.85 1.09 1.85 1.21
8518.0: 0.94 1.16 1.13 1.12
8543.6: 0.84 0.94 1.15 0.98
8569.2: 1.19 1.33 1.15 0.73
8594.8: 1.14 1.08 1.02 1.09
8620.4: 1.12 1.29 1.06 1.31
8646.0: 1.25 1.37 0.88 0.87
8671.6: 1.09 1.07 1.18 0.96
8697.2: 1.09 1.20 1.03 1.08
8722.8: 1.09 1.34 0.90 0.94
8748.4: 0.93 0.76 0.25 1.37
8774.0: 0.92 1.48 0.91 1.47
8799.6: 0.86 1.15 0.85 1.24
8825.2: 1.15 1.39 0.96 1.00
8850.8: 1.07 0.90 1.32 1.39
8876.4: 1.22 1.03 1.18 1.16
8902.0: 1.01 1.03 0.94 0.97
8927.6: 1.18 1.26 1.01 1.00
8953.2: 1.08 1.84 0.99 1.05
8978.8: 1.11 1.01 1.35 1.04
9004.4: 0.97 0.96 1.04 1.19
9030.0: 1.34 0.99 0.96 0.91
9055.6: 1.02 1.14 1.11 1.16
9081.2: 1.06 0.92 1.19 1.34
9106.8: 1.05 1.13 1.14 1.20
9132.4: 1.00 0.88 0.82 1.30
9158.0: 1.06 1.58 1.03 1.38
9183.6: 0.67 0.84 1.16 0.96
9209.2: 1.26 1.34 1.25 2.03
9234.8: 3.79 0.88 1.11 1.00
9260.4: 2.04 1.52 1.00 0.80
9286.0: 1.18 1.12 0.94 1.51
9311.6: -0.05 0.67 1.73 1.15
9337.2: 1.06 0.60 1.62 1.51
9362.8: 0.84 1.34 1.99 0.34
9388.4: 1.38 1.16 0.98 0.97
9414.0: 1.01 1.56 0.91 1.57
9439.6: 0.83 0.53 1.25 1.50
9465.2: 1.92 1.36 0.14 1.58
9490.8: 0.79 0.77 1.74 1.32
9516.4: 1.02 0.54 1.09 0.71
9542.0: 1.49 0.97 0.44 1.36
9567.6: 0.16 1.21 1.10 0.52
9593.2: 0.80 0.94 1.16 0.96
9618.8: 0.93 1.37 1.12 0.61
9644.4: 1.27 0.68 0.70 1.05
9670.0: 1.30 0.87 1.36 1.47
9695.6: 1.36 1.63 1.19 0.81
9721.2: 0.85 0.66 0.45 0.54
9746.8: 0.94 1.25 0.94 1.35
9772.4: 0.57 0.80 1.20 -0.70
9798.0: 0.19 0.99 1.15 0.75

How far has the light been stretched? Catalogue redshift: 0.407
